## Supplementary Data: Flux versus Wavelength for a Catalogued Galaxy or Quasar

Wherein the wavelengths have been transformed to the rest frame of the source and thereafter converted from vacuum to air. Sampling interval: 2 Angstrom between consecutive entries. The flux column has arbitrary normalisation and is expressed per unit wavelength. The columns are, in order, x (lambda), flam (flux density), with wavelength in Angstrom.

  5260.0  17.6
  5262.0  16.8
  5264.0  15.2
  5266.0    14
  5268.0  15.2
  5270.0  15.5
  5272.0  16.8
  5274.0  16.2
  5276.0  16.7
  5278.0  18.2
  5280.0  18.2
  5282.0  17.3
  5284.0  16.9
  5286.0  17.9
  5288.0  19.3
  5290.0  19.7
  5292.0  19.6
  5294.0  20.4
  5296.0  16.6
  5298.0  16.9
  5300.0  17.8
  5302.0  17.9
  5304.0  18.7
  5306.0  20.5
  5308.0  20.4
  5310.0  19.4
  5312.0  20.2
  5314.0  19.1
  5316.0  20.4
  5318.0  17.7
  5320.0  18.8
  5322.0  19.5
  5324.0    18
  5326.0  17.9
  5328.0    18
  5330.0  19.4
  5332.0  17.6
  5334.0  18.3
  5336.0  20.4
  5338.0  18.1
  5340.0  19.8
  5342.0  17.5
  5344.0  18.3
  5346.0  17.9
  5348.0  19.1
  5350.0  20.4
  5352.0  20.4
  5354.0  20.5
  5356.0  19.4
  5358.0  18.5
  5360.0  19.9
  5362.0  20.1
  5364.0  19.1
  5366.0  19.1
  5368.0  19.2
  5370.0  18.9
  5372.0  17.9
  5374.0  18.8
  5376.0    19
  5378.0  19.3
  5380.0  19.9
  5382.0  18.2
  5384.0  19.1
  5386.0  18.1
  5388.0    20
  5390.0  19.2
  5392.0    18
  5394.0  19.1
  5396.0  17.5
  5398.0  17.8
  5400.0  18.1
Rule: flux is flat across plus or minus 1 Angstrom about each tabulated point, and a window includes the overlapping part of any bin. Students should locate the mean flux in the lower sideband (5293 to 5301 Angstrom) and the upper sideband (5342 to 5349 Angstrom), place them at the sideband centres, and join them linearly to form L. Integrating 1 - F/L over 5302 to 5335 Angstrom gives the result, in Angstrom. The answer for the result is -1.6 Angstrom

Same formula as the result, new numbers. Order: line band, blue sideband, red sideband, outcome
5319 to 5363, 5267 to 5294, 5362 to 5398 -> -1.5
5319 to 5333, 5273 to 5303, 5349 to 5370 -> 0.3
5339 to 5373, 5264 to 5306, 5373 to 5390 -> -1.0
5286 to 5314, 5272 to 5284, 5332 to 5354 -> -1.8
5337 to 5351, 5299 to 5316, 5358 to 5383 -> 0.3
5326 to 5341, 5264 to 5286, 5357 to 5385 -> -0.6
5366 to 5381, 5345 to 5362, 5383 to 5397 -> 0.1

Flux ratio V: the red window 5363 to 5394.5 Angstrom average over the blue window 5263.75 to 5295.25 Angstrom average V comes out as 1.09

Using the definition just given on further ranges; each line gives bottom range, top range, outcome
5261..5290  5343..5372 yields 1.15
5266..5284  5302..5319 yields 1.17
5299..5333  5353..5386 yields 1.01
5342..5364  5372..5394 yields 0.98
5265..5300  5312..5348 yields 1.07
